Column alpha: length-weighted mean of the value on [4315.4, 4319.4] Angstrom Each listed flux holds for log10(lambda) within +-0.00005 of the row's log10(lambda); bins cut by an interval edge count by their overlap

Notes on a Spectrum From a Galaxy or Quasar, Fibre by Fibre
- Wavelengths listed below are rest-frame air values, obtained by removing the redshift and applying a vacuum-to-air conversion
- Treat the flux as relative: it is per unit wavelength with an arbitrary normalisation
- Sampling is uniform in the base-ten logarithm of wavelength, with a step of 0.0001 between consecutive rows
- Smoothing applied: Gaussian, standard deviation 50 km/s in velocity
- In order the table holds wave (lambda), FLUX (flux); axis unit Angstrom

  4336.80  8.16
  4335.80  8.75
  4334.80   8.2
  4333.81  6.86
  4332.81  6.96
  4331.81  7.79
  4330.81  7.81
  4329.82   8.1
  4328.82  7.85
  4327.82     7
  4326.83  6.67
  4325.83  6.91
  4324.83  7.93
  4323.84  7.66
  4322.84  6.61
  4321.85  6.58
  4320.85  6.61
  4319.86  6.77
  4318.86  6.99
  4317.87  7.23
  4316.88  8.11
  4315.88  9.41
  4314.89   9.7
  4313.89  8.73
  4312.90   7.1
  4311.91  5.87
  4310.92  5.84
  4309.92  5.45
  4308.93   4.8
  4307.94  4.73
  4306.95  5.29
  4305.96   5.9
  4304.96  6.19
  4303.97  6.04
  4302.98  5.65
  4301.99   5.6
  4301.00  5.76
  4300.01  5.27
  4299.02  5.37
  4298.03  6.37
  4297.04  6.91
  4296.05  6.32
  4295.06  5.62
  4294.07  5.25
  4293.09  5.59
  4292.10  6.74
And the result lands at 7.91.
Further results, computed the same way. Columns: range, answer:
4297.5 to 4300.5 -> 5.68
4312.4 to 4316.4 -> 8.72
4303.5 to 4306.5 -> 6.02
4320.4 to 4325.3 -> 7.08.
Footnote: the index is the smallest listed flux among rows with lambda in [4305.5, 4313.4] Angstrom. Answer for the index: 4.73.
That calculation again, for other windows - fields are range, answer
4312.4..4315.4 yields 7.1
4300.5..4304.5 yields 5.6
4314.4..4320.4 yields 6.77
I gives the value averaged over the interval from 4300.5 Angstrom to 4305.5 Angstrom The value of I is 5.84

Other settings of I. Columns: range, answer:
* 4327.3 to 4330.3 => 7.64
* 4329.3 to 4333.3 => 7.67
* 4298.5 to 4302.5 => 5.51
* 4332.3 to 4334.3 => 6.9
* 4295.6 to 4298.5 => 6.54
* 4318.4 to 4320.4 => 6.87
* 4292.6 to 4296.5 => 5.7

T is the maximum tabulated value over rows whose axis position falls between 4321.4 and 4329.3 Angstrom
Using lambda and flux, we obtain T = 7.93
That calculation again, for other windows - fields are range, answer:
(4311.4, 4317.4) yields 9.7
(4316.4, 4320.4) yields 8.11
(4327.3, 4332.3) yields 8.1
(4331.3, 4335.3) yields 8.2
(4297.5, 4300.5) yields 6.37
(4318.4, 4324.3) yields 7.66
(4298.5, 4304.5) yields 6.04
